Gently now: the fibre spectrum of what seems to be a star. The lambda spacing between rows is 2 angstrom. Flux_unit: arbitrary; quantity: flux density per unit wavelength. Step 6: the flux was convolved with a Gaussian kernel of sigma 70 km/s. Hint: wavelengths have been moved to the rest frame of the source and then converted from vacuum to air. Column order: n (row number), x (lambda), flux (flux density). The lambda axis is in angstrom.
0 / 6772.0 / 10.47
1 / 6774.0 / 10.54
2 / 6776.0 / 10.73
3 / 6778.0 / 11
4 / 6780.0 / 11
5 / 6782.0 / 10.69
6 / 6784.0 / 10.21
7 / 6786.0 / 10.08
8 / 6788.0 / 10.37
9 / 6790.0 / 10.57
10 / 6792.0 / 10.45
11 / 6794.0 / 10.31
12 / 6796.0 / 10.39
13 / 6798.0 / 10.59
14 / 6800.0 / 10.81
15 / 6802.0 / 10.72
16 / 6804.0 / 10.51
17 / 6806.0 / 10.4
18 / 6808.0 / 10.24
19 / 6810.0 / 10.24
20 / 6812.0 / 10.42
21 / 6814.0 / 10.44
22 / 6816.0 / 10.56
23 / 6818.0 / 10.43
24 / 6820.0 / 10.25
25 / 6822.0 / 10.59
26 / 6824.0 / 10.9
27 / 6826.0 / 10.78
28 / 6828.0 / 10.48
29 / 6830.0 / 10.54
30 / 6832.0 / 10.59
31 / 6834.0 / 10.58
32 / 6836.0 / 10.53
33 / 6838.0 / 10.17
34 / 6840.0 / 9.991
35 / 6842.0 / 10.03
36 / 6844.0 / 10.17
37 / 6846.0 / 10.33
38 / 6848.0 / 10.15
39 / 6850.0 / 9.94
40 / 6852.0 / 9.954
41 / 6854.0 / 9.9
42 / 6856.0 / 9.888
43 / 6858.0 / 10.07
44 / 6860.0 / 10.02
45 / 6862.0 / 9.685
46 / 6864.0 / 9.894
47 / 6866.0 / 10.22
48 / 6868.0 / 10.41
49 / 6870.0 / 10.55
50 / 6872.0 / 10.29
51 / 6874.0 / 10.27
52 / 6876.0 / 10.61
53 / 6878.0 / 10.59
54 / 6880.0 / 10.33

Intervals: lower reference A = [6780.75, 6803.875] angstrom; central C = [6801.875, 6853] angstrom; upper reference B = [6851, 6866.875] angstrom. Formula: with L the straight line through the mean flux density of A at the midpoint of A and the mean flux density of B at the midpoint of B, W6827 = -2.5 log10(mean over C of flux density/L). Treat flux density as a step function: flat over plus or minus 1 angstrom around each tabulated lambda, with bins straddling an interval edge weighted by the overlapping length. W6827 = -0.02 mag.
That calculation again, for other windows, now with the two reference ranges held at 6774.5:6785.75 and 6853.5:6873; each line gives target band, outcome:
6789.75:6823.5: 0.00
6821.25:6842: -0.02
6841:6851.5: 0.01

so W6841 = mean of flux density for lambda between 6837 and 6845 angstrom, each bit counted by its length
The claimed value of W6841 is 10.1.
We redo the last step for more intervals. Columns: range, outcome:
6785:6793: 10.4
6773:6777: 10.6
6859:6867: 9.95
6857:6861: 10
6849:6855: 9.93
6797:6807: 10.6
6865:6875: 10.3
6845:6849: 10.2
